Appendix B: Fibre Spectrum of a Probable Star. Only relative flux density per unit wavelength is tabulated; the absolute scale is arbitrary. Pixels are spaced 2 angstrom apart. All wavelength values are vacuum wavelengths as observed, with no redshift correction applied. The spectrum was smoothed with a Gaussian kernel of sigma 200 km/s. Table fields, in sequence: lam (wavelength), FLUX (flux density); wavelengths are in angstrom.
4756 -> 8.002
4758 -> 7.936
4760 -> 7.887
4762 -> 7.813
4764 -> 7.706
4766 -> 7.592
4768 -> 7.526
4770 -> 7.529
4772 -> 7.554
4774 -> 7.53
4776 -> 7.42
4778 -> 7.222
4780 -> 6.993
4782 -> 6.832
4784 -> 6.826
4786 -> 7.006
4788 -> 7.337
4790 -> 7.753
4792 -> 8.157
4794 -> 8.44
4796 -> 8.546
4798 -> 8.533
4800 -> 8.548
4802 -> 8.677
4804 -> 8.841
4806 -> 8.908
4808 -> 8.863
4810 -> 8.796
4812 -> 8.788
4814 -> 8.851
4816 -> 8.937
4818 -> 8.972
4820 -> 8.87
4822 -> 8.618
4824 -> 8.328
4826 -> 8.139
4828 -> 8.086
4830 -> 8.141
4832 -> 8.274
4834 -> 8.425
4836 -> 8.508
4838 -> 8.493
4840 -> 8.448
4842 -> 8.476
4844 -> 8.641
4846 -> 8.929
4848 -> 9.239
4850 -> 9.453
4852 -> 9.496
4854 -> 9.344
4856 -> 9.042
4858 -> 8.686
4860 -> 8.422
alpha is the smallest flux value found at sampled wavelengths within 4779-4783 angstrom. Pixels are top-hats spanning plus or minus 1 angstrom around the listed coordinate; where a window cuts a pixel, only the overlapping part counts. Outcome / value 6.832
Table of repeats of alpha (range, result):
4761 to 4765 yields 7.706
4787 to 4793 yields 7.337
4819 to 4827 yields 8.139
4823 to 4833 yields 8.086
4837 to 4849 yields 8.448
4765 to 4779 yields 7.222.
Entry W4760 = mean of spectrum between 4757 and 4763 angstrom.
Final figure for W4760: 7.88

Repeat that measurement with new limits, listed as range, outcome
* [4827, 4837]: 8.29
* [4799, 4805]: 8.69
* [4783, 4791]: 7.23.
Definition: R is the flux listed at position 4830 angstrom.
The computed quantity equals 8.141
